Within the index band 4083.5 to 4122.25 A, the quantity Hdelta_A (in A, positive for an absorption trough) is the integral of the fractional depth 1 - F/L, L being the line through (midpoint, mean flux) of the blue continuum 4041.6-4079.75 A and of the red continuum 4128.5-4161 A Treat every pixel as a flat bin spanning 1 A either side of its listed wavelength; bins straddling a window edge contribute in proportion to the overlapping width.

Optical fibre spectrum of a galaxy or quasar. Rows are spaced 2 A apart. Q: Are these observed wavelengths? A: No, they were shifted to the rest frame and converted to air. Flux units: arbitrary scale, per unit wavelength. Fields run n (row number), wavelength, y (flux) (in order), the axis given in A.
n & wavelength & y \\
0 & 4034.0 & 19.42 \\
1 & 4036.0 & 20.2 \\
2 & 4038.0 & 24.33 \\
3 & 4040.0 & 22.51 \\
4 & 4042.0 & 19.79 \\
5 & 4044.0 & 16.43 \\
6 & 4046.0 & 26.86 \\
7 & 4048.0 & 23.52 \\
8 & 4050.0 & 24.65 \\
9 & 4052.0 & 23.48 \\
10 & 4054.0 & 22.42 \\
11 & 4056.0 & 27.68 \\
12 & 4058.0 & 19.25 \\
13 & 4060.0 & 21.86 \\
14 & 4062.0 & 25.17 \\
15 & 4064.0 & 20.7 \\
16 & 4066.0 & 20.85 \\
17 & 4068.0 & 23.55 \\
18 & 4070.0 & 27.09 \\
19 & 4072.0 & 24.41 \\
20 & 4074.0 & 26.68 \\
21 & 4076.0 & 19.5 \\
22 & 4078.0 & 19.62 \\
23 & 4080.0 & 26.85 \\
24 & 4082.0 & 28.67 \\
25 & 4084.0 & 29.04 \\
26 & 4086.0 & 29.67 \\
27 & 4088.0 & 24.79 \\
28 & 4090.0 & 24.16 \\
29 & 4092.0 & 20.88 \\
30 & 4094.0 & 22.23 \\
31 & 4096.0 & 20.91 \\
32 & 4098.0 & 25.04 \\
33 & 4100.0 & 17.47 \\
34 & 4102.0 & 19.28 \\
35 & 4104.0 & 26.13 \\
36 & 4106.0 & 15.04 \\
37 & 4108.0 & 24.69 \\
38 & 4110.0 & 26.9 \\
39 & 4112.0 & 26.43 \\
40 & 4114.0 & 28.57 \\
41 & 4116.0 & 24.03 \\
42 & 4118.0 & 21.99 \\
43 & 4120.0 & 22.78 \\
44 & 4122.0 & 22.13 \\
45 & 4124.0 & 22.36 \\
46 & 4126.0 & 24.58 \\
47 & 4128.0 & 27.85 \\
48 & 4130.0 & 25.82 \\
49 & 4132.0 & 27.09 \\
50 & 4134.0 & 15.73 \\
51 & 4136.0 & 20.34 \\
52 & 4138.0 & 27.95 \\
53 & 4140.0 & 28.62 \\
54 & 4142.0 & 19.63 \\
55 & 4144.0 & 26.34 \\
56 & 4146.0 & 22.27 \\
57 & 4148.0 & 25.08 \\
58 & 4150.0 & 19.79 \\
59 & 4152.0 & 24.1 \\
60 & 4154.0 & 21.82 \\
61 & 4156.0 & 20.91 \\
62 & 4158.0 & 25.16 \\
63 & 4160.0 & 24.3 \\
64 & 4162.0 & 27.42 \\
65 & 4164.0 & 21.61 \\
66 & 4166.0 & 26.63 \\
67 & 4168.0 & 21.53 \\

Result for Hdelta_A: -0.6 A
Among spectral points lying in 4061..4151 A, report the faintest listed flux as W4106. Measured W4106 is 15.04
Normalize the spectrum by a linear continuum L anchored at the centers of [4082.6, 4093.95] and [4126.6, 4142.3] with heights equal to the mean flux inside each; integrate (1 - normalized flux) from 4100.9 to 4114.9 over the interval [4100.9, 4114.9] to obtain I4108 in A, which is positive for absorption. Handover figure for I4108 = 0.68 A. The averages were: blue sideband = 25.5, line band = 23.8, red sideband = 24.3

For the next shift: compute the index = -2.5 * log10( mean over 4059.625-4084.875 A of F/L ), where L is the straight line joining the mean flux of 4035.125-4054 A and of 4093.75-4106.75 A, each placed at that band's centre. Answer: -0.12 mag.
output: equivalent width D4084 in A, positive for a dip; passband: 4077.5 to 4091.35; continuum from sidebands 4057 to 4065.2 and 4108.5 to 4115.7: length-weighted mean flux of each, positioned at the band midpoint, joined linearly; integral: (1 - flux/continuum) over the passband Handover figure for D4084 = -1.3 A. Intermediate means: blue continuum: 21.7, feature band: 26.2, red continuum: 26.8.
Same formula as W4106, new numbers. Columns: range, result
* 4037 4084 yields 16.43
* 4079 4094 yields 20.88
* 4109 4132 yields 21.99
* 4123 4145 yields 15.73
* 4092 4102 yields 17.47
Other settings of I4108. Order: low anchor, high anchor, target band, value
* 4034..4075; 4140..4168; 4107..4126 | -0.9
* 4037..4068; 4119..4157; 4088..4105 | 0.6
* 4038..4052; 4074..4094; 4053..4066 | 0.4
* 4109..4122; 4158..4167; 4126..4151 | 1.0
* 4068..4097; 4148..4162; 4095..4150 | 0.8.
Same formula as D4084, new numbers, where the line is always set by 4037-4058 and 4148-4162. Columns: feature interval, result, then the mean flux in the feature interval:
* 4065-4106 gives -1.02 A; 23.6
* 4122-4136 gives -0.23 A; 23.5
